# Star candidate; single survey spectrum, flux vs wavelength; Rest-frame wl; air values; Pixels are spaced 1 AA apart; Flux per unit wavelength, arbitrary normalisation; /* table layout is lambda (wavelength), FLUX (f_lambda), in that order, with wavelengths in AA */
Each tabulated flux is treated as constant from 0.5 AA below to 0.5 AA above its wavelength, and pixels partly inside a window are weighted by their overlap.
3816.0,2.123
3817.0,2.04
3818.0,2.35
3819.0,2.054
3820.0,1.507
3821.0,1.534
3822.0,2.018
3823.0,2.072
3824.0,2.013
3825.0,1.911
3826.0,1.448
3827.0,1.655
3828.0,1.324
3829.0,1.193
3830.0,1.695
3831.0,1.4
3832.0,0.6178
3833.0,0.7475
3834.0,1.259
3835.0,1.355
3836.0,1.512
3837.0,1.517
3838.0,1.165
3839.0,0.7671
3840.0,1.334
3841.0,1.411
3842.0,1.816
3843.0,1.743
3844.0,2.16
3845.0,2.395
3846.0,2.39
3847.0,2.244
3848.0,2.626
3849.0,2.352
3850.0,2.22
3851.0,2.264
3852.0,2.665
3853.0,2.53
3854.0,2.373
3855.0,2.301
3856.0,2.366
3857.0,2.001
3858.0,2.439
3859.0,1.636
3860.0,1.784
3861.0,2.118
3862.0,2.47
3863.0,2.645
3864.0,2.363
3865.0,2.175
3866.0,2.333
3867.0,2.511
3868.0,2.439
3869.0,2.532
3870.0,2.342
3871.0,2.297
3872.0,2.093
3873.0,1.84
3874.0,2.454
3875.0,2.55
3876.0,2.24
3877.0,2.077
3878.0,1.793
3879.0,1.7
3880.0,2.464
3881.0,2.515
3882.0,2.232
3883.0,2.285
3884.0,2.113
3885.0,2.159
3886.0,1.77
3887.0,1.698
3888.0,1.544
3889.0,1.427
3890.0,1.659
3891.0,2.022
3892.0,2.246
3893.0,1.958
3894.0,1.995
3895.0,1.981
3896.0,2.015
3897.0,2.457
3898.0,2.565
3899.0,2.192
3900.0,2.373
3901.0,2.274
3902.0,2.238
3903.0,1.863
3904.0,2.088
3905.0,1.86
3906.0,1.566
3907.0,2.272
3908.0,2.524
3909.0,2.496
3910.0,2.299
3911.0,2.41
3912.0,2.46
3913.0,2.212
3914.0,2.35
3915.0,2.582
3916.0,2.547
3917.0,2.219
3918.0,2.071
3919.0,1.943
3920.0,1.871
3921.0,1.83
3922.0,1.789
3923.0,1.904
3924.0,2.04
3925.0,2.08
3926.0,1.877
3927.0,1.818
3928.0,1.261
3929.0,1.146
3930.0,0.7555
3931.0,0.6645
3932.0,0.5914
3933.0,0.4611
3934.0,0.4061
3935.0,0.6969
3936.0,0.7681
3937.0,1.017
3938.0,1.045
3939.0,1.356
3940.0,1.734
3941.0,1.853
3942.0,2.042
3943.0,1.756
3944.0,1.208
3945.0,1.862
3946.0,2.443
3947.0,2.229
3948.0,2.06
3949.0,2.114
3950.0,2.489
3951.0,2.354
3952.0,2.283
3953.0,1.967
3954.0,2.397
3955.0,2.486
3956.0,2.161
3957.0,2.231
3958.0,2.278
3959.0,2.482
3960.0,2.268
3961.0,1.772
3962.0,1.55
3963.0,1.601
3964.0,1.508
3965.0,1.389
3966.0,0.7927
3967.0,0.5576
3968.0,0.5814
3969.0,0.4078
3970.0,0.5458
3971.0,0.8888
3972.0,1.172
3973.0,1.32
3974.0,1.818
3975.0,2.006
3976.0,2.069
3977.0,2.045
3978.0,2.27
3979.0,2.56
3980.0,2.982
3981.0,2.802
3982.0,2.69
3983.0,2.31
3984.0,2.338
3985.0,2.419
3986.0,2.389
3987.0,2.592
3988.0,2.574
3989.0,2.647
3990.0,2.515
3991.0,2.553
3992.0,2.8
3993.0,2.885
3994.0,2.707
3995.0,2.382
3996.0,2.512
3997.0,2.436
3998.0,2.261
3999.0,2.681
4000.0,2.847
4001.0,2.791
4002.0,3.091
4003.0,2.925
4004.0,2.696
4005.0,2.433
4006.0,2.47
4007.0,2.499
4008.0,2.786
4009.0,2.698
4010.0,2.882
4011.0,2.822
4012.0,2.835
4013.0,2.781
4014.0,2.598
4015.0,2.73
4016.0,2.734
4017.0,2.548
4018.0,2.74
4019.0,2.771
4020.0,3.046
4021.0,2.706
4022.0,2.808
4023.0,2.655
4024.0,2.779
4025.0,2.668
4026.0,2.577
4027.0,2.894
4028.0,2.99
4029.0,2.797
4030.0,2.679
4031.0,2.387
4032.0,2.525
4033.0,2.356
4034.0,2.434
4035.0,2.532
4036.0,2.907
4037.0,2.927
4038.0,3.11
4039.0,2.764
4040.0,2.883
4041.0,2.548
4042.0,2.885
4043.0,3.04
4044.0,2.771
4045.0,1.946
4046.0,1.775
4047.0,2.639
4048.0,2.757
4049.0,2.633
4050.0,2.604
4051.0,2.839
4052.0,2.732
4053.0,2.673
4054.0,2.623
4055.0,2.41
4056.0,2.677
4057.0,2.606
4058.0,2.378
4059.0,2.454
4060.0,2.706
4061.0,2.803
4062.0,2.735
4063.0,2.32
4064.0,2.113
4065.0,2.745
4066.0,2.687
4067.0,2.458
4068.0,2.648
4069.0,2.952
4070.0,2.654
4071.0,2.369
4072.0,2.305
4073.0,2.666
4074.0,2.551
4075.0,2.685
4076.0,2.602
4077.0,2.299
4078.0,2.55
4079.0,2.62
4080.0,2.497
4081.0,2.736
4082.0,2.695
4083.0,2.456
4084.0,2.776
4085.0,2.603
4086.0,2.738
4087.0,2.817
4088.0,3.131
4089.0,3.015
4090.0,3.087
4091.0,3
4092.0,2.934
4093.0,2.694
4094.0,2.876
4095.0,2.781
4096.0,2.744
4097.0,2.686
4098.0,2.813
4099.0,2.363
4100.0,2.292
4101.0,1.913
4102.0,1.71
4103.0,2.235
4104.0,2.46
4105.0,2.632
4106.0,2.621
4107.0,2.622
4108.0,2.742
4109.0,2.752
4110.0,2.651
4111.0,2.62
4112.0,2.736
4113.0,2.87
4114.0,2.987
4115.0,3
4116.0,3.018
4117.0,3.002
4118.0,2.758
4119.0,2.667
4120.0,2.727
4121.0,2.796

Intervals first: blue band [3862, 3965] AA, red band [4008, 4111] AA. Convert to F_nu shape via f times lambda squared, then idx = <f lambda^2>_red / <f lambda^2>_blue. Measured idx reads 1.45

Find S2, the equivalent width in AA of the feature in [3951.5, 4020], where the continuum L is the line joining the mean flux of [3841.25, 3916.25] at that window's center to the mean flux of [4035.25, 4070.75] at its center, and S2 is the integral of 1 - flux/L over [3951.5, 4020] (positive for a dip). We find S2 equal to 5.8 AA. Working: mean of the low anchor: 2.2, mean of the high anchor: 2.64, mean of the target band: 2.26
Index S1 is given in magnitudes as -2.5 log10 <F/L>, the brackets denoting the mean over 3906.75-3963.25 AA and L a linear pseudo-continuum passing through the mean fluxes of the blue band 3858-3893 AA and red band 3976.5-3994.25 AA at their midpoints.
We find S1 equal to 0.27 mag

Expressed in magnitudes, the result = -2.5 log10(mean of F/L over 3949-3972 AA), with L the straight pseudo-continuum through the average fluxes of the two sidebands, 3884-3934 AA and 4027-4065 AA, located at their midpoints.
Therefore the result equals 0.28 mag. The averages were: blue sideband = 1.91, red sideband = 2.63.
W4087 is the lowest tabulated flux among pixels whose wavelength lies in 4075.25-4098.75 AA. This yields 2.299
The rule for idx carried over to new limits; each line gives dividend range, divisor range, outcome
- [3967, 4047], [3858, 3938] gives 1.34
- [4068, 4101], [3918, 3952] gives 1.83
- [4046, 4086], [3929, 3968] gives 1.71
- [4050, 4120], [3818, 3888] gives 1.51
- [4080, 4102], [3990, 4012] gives 1.05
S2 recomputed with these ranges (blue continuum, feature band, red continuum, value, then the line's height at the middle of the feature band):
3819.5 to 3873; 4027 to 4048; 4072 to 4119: -1.3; 2.5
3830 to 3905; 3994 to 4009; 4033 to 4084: -1.2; 2.44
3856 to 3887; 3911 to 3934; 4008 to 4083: 5.9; 2.34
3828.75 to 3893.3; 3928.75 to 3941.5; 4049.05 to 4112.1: 7.2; 2.2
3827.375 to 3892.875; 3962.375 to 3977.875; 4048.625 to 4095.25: 7.0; 2.33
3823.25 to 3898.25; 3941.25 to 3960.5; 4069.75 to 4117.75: 0.7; 2.24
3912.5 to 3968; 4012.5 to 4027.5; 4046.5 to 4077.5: -2.9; 2.29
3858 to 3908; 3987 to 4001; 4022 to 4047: -0.5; 2.52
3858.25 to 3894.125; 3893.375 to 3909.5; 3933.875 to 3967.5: -1.4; 2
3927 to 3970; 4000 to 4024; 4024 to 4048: -4.0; 2.35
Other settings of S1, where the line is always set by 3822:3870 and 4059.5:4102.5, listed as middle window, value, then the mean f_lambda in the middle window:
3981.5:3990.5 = -0.07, 2.5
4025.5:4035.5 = -0.06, 2.62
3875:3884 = -0.08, 2.18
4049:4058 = -0.04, 2.63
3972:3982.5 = 0.05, 2.2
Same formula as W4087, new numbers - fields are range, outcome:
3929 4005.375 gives 0.4061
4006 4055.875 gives 1.775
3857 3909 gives 1.427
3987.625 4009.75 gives 2.261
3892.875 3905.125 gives 1.86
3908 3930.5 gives 0.7555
